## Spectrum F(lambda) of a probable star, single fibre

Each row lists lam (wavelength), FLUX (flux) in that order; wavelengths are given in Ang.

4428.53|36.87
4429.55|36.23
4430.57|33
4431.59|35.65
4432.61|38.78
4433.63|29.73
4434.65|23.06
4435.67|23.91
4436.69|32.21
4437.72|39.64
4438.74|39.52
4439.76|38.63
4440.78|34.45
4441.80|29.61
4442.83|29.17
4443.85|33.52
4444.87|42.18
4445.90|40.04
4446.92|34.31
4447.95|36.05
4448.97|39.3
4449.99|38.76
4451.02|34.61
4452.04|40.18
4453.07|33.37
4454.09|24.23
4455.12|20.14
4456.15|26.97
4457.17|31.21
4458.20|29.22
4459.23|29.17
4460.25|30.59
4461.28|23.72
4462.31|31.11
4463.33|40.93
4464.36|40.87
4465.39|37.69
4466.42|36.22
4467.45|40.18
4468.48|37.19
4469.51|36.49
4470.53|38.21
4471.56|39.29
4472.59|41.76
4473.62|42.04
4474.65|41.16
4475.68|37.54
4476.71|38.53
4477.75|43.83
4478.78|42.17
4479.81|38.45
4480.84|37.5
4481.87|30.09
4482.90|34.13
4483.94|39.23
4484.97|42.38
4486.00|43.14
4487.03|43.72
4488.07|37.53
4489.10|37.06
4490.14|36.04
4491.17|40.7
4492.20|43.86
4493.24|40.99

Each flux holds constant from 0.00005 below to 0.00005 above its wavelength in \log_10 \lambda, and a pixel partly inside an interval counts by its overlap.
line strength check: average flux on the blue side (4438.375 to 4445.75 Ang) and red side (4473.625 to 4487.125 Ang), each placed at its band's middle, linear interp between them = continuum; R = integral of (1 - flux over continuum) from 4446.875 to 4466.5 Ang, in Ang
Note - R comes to 2.2 Ang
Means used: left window 35.4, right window 39.3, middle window 32.8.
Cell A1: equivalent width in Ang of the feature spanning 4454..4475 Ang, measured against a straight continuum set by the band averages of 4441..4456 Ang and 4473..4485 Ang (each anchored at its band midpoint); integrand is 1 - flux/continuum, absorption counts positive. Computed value 1.25 Ang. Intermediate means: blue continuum 33.8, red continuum 38.8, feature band 34.4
